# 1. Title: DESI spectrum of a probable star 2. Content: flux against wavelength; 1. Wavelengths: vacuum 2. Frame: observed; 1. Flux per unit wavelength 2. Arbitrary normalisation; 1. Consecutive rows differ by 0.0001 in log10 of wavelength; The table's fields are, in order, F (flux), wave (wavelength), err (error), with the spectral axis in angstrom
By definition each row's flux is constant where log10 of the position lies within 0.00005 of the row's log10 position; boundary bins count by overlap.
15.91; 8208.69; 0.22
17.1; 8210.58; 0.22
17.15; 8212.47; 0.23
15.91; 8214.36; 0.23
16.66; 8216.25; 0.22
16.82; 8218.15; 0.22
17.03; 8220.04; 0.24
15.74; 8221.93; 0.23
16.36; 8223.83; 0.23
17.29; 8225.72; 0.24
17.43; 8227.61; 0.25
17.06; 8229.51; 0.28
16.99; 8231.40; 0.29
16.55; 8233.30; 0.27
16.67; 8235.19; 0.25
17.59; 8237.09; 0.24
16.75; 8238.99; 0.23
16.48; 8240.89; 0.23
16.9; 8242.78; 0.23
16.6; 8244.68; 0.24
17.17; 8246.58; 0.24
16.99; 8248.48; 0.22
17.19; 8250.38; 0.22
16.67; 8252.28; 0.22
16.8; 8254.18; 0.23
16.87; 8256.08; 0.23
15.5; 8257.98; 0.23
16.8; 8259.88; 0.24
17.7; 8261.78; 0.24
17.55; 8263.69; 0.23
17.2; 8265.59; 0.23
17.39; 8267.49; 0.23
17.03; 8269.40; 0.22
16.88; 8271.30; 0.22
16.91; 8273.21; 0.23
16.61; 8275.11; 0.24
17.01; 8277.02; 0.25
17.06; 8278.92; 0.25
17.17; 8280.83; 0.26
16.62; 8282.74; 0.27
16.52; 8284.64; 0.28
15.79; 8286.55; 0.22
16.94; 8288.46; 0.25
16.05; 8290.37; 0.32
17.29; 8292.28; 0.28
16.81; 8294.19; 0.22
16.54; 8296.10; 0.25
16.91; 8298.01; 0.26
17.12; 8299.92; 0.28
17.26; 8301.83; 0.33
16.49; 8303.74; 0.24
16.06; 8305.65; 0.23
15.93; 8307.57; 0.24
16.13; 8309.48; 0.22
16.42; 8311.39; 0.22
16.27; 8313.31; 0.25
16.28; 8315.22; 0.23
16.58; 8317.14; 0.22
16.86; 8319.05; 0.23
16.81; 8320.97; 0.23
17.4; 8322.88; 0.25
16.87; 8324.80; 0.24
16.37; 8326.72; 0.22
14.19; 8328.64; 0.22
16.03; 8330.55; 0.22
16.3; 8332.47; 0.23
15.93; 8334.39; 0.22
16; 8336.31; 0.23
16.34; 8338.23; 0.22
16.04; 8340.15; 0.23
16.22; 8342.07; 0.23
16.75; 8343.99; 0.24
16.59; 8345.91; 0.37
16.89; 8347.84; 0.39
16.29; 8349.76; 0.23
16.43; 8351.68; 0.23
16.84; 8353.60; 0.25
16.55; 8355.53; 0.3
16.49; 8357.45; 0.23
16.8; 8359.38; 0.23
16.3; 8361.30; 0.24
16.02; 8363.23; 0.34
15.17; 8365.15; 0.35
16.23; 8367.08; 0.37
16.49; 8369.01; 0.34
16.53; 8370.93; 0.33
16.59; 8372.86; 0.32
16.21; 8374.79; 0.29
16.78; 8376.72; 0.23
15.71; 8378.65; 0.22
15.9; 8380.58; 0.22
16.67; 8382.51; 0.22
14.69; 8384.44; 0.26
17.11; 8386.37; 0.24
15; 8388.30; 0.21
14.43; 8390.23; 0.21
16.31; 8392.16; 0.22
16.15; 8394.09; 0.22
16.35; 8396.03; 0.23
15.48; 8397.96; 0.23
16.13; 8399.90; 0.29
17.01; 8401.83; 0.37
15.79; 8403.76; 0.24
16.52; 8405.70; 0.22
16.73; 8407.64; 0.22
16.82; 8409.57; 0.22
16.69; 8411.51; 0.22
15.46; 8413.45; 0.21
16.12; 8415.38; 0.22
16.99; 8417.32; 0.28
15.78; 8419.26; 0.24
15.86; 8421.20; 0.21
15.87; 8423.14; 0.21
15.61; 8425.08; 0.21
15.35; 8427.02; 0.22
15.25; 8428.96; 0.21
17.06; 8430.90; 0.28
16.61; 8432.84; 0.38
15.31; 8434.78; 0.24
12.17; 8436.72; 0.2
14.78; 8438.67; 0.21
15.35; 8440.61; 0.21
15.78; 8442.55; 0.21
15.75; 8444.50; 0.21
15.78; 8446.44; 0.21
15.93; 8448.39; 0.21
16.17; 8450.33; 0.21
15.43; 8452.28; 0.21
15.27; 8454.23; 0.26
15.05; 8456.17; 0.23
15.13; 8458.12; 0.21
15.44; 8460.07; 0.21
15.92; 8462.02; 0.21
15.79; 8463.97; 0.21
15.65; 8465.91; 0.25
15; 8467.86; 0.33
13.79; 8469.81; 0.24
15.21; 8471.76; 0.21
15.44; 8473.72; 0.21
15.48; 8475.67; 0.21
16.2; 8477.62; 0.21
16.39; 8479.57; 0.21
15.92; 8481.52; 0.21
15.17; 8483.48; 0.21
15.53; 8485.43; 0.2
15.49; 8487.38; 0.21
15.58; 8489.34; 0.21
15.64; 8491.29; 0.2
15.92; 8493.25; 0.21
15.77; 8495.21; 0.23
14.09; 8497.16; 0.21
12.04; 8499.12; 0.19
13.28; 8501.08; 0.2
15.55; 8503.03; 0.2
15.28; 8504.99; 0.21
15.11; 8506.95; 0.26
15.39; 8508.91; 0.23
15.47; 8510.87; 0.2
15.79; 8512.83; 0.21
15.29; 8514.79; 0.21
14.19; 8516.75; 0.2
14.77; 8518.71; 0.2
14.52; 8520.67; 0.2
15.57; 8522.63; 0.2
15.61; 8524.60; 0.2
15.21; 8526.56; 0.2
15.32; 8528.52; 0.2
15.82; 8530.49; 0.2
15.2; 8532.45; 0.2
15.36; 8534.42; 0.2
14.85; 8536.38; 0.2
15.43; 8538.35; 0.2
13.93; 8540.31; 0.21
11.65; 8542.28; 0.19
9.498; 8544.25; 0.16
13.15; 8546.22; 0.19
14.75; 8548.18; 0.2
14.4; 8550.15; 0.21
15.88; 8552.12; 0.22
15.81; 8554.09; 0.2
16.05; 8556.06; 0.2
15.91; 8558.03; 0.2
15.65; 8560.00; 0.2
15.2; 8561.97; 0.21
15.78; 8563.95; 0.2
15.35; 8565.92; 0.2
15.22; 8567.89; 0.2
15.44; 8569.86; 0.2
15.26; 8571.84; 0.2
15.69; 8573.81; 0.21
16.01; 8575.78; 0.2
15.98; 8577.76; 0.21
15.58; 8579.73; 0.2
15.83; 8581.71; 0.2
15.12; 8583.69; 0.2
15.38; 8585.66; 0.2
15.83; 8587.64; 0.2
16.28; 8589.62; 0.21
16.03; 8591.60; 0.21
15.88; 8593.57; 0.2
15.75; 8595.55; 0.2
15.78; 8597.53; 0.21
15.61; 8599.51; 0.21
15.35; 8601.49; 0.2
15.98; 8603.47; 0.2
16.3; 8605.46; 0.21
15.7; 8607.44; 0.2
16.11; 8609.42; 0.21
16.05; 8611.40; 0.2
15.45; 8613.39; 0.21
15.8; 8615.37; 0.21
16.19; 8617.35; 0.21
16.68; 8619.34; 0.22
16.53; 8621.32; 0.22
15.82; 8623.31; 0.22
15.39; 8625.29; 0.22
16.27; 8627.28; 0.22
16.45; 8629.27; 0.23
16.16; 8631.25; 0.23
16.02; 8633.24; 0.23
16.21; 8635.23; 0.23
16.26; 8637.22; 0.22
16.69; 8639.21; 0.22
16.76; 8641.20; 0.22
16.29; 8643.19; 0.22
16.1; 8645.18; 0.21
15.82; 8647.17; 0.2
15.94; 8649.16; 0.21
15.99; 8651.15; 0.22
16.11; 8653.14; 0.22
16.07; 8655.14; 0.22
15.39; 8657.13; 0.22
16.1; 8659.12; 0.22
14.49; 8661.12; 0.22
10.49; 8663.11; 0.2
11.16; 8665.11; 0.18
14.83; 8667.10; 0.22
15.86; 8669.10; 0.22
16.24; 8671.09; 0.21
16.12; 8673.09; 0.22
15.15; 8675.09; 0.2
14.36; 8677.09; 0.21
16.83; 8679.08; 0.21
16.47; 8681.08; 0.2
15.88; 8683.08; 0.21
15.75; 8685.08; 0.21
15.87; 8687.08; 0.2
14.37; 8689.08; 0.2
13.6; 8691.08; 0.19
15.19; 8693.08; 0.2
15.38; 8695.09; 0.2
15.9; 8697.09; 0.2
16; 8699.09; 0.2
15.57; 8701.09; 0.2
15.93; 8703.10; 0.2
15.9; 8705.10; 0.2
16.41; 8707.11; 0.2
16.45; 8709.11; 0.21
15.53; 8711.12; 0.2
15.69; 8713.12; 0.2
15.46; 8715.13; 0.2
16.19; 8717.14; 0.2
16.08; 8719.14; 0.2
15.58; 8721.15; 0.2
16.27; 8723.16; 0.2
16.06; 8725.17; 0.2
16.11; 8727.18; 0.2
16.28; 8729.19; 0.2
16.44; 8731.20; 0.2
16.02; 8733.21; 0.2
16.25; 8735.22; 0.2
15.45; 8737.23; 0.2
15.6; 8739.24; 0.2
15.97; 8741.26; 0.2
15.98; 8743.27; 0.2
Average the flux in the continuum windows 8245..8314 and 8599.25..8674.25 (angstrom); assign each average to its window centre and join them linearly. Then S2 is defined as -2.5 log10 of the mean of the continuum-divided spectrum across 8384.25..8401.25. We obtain 0.04 mag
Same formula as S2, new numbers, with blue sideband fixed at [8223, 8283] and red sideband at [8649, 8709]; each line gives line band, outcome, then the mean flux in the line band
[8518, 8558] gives 0.085 mag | 14.7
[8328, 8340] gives 0.051 mag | 15.9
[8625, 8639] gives -0.046 mag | 16.2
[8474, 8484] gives 0.016 mag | 15.8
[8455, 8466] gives 0.045 mag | 15.5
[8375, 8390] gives 0.035 mag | 15.9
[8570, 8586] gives 0.007 mag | 15.6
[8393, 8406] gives 0.013 mag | 16.2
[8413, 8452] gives 0.041 mag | 15.6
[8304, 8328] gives 0.015 mag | 16.5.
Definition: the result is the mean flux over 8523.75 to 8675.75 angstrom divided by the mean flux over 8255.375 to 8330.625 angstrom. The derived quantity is 0.93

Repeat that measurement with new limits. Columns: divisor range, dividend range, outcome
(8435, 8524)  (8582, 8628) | 1.04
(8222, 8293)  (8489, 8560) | 0.88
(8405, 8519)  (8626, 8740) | 1.01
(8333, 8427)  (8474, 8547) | 0.92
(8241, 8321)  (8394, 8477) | 0.94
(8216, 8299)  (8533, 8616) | 0.91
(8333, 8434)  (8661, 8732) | 0.95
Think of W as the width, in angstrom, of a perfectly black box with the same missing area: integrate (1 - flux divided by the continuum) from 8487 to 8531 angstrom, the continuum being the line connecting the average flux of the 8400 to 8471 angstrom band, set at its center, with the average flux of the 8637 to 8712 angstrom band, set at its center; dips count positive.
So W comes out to 1.6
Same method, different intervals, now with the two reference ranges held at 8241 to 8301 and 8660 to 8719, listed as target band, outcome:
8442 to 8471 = 1.3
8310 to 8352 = 0.7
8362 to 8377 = 0.2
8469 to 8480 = 0.5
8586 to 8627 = -0.8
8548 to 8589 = 0.5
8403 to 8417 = 0.0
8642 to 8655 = -0.5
